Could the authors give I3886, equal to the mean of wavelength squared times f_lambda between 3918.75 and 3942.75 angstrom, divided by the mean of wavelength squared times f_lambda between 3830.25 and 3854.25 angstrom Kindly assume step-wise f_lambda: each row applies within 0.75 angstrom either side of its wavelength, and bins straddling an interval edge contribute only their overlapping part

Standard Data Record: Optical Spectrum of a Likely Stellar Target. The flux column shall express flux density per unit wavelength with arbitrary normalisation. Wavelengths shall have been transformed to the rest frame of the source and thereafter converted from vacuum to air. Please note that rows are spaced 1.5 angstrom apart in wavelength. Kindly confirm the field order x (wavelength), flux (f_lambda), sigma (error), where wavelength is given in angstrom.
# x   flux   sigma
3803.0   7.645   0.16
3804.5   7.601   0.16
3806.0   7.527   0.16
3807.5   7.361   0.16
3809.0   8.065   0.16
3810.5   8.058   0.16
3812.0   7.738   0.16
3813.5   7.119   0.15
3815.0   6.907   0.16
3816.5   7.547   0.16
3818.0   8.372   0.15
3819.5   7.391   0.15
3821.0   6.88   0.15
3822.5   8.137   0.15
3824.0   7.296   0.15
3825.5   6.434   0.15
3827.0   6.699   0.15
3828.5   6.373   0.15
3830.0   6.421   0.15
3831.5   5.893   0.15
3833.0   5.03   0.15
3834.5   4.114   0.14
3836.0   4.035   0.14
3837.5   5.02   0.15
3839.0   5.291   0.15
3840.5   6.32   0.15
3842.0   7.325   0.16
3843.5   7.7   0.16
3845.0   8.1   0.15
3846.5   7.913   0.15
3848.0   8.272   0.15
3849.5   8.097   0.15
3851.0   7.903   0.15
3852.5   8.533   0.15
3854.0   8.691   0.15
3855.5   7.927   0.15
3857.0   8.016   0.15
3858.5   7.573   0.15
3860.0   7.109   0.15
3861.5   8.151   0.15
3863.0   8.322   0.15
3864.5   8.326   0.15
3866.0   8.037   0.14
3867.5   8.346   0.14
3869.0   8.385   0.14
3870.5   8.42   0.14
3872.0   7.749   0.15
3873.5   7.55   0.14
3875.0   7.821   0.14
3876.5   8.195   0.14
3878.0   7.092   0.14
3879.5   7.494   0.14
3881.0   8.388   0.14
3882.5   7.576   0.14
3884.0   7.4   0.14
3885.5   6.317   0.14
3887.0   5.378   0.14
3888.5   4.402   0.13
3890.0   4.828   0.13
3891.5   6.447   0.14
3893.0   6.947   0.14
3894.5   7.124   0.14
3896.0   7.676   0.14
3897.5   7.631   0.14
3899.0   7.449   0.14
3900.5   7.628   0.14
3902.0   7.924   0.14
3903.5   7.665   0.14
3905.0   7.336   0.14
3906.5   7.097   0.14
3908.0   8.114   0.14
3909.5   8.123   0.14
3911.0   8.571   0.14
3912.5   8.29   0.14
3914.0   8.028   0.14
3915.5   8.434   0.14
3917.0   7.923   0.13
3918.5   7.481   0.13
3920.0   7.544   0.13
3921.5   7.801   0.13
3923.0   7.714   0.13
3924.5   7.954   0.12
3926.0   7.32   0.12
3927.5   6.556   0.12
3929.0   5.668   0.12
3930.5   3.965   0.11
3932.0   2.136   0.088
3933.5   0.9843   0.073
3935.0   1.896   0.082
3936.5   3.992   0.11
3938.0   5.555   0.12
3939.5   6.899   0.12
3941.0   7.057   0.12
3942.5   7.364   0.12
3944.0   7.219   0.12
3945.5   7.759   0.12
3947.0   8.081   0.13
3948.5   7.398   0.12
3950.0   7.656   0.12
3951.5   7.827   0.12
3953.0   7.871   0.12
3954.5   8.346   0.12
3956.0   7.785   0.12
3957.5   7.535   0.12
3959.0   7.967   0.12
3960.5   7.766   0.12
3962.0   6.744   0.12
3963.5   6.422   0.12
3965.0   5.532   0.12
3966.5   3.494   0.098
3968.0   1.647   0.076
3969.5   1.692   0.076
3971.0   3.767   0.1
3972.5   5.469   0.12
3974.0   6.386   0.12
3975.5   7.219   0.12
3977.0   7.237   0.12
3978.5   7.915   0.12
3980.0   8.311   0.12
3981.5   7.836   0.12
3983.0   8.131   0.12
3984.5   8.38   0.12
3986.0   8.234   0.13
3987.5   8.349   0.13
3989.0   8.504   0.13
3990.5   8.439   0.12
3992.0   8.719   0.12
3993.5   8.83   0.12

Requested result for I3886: 0.9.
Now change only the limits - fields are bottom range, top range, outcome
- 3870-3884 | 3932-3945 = 0.66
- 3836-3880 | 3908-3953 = 0.91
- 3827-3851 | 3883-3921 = 1.17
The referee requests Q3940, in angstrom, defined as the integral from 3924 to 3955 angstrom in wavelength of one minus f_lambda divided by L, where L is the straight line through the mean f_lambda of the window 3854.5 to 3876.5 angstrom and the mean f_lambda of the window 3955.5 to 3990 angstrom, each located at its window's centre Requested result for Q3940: 3.9 angstrom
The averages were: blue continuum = 8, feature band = 6.13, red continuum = 6.63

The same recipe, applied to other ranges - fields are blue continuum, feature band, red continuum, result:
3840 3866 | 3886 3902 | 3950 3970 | 1.5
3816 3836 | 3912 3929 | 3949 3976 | -3.6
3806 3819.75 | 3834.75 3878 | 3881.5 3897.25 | -3.8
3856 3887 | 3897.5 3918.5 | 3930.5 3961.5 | -2.3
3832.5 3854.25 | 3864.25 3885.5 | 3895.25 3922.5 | -1.6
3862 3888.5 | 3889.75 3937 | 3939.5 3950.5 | 5.0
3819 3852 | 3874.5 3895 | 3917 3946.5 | -1.5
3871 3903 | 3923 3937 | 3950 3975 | 4.0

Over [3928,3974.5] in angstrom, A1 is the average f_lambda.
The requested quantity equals 5.8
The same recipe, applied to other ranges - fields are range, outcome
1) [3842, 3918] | 7.64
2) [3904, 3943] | 6.53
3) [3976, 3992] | 8.15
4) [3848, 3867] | 8.07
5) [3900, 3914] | 7.87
